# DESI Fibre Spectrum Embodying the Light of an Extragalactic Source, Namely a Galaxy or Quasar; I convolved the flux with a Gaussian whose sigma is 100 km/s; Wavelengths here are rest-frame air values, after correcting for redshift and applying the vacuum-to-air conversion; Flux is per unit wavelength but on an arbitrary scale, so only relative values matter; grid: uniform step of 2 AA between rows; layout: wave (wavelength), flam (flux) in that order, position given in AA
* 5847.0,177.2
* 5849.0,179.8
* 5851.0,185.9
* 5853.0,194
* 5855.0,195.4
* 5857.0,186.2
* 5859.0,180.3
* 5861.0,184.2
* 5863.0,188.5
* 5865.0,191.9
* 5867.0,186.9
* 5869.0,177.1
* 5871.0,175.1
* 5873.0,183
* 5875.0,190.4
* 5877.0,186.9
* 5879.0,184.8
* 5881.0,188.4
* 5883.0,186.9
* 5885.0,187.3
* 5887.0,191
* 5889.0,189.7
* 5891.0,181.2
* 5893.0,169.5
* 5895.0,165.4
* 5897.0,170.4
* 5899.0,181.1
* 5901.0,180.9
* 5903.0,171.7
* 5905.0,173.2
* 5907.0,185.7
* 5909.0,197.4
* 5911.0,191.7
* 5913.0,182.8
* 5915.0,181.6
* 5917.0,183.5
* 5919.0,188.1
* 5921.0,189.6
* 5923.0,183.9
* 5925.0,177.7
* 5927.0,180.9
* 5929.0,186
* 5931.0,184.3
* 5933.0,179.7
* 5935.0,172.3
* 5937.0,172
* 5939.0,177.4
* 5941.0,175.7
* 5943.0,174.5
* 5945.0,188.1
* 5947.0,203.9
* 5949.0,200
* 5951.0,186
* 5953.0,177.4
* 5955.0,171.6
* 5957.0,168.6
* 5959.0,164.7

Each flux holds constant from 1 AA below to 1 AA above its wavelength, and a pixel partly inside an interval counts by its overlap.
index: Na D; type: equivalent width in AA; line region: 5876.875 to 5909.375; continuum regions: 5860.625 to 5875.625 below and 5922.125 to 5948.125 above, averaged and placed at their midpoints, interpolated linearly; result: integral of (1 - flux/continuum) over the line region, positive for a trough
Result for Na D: 0.3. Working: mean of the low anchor 185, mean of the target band 181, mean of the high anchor 181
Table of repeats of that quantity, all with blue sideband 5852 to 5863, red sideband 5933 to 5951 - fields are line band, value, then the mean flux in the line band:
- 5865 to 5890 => 0.1 AA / 186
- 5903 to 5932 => 0.0 AA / 184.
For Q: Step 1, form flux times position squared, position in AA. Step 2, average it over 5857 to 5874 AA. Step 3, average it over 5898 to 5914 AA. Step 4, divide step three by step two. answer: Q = 1.01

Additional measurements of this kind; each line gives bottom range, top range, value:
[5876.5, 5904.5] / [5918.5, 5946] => 1.01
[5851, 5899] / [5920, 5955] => 1.01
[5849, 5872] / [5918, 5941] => 1.00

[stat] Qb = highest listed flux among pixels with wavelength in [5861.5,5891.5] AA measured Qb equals 191.9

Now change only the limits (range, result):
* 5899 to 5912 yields 197.4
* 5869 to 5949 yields 203.9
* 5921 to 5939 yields 189.6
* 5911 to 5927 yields 191.7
